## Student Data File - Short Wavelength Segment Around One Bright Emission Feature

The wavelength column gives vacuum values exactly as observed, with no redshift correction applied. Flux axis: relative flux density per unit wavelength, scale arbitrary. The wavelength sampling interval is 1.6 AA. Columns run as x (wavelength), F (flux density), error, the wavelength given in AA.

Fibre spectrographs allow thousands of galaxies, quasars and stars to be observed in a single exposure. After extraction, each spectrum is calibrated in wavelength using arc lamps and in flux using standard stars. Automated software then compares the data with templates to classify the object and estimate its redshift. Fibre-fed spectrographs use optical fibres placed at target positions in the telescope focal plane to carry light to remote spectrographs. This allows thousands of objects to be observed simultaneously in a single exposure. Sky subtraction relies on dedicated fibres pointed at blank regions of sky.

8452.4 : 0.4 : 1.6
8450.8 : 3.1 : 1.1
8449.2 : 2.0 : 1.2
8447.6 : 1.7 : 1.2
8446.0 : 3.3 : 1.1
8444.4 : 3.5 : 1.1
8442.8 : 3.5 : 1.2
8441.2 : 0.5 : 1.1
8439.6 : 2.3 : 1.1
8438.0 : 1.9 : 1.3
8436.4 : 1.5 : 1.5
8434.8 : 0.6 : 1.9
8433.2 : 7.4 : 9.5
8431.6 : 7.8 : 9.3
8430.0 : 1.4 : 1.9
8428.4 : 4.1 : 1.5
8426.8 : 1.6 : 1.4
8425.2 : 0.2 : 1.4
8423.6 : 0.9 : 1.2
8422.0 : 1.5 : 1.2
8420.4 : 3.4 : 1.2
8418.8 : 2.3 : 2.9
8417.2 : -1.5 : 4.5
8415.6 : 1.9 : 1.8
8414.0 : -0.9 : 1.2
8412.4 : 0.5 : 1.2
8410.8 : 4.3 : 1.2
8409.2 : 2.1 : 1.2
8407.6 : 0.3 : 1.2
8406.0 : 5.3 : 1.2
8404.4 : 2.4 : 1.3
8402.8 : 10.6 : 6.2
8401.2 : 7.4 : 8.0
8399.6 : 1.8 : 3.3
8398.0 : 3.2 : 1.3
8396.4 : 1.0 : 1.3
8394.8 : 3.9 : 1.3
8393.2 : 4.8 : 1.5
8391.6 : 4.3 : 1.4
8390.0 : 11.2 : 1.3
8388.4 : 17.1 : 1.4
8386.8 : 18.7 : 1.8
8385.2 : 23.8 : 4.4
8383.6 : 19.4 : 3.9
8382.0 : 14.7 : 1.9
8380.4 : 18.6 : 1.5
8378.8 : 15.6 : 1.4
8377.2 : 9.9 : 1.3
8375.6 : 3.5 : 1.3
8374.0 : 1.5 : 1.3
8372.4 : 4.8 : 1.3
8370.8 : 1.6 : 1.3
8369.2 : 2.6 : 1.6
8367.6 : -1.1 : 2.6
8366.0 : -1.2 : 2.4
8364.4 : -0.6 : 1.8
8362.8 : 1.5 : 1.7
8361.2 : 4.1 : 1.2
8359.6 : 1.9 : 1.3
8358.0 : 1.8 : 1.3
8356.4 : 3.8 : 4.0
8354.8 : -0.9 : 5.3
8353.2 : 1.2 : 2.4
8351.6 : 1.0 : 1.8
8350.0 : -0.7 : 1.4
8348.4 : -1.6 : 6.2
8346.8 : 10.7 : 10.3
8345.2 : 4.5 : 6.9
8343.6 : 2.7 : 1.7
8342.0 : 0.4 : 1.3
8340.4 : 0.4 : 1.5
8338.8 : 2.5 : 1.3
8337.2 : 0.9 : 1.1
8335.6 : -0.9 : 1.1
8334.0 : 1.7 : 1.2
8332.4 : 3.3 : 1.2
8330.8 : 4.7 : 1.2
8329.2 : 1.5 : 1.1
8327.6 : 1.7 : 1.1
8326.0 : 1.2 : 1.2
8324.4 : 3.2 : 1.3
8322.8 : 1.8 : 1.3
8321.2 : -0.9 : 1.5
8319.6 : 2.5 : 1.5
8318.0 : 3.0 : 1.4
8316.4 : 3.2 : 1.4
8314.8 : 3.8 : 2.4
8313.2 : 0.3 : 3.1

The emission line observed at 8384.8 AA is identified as [O II]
